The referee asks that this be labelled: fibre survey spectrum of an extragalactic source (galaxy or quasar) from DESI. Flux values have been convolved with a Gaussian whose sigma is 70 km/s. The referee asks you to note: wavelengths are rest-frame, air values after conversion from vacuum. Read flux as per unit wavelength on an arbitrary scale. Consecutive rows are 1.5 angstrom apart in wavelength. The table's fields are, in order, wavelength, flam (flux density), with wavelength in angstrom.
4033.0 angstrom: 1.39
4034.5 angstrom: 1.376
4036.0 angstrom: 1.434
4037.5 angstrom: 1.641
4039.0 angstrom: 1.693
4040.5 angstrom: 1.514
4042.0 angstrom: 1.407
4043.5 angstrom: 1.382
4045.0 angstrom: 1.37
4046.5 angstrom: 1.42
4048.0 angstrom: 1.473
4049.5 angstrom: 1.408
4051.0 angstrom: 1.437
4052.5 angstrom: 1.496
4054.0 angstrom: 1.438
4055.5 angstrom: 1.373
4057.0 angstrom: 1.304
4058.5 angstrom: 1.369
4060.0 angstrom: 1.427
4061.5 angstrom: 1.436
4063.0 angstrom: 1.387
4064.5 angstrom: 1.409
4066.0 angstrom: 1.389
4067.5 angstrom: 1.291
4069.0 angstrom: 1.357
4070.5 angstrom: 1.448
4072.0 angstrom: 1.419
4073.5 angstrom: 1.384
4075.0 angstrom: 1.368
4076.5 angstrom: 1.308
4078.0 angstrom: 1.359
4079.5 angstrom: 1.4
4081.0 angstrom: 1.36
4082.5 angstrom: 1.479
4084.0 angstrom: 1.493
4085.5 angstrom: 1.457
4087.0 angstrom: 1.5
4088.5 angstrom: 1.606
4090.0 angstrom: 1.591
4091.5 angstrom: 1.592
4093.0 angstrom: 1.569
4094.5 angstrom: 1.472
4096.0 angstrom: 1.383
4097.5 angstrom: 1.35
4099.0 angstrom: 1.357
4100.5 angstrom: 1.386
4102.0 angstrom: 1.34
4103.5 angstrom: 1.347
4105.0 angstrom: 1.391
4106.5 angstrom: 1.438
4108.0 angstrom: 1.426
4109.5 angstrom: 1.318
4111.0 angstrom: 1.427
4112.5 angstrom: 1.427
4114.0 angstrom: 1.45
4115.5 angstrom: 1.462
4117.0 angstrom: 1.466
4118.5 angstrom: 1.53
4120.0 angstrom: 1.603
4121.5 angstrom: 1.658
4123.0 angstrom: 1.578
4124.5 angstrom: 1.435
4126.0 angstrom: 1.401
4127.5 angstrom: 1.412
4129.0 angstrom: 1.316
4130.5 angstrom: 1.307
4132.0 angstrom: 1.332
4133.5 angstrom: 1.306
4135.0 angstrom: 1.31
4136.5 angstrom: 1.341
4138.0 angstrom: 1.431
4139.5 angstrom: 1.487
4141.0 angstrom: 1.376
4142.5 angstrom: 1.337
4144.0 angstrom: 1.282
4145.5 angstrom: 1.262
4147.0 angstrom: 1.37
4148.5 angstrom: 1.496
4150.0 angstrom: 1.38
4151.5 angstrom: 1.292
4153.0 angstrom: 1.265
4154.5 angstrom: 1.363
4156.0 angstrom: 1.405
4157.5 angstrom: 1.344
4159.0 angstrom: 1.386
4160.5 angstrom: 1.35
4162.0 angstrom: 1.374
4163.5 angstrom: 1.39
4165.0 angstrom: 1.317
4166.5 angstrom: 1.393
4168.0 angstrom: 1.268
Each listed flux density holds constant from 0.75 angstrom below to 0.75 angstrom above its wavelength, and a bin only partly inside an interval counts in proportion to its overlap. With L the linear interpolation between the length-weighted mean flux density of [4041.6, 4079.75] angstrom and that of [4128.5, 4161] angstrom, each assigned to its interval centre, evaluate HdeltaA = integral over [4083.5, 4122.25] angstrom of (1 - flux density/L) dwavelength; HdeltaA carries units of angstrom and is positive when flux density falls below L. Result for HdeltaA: -2.5 angstrom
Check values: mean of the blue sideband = 1.39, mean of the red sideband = 1.35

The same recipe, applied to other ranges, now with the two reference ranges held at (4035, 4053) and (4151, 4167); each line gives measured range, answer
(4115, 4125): -1.0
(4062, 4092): 0.2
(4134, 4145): 0.1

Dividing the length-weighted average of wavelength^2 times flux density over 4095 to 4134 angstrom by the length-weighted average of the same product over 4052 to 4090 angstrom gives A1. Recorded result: 1.0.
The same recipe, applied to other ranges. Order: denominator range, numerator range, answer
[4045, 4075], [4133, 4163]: 1.01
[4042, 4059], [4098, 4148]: 1.03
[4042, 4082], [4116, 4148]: 1.05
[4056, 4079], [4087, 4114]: 1.06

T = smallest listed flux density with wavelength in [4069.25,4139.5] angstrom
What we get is 1.306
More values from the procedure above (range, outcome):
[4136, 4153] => 1.262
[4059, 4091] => 1.291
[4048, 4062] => 1.304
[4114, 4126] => 1.401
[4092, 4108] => 1.34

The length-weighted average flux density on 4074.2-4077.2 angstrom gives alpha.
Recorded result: 1.34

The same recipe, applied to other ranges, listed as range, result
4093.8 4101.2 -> 1.39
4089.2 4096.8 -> 1.52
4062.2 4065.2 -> 1.4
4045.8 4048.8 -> 1.45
